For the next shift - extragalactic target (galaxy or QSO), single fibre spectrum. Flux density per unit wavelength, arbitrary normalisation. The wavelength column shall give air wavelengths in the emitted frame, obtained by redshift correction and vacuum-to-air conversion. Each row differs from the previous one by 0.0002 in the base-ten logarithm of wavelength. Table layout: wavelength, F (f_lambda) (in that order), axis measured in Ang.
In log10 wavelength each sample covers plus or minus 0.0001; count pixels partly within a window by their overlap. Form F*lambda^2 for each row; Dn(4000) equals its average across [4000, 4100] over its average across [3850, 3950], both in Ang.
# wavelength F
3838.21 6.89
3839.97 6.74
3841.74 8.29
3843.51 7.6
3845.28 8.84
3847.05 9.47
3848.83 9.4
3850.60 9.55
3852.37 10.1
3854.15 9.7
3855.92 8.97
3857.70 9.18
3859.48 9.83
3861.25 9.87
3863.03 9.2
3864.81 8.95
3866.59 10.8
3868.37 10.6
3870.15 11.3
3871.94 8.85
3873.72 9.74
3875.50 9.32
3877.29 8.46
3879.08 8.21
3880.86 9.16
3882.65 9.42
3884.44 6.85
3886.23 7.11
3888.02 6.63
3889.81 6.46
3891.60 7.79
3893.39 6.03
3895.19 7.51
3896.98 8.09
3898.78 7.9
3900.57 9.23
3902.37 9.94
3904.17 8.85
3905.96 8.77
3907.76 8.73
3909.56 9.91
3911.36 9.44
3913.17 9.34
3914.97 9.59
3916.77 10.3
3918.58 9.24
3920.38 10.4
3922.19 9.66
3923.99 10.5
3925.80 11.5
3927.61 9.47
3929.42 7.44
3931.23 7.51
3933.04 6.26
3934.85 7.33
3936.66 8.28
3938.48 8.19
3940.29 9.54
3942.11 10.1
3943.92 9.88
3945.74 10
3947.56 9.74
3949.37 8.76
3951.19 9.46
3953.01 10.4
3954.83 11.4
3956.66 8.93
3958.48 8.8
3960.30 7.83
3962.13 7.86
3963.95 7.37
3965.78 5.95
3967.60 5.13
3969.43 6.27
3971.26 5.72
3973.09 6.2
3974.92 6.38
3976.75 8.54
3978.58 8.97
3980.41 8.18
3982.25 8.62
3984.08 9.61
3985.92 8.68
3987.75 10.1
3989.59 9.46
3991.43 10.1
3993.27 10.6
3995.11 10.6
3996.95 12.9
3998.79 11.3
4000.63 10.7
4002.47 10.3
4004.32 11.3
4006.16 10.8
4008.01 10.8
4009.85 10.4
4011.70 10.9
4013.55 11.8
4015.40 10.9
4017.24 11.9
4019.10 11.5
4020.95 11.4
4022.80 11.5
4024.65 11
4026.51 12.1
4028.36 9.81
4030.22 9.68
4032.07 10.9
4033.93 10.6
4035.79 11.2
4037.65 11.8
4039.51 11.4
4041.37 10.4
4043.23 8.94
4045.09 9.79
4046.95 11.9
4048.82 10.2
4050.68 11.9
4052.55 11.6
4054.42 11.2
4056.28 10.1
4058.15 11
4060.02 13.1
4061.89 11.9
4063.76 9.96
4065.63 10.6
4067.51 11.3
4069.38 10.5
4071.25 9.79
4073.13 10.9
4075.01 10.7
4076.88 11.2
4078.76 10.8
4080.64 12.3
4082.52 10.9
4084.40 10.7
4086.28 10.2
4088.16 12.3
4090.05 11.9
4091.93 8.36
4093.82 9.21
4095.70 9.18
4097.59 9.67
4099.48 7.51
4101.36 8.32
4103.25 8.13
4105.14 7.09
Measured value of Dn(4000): 1.30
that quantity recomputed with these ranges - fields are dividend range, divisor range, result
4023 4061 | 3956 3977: 1.62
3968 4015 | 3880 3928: 1.13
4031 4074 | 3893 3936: 1.31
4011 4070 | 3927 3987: 1.39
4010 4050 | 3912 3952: 1.25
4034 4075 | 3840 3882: 1.29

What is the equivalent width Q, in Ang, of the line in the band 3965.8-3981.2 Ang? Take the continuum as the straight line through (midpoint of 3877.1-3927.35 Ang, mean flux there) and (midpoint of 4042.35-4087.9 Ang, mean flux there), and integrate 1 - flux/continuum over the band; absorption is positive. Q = 4.5 Ang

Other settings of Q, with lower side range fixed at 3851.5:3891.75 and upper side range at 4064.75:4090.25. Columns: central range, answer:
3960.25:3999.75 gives 6.2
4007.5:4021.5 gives -1.1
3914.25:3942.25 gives 1.4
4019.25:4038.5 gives -0.9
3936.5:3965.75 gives 2.0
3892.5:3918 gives 1.3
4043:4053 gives -0.1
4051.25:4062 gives -0.7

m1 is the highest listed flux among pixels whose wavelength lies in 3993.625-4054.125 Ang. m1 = 12.9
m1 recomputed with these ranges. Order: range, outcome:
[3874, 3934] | 11.5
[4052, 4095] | 13.1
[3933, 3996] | 11.4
